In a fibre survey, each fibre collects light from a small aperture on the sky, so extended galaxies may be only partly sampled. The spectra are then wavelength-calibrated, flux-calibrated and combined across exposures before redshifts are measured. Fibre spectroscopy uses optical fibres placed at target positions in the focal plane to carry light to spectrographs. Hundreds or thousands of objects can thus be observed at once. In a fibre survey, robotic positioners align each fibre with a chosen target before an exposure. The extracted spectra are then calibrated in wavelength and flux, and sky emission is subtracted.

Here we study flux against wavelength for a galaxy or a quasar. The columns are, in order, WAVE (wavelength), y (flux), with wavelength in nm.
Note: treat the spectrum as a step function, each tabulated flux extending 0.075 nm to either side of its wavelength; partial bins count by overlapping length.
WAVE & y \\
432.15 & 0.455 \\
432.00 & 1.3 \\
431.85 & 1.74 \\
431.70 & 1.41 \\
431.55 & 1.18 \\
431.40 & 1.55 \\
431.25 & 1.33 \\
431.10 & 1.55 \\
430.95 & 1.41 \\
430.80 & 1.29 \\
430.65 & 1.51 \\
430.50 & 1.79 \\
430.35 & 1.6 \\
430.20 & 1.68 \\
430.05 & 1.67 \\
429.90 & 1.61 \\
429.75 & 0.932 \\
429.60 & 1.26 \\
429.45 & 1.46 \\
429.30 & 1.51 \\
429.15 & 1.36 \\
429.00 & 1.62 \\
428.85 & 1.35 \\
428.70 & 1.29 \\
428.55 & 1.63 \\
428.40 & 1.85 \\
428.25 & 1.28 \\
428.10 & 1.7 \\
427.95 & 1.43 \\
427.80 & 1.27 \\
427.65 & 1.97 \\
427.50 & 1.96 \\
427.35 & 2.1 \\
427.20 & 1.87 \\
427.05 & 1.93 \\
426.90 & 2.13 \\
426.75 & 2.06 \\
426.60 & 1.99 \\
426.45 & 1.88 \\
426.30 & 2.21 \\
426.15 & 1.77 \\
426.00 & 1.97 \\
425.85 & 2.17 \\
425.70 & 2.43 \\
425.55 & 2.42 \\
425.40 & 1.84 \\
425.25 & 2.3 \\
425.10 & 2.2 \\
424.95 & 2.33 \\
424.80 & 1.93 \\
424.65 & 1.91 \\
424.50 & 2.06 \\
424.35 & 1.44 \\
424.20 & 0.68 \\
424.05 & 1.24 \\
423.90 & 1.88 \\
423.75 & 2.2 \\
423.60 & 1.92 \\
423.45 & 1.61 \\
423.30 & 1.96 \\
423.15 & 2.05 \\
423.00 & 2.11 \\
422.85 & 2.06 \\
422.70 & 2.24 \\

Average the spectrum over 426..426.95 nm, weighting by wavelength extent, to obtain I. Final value 2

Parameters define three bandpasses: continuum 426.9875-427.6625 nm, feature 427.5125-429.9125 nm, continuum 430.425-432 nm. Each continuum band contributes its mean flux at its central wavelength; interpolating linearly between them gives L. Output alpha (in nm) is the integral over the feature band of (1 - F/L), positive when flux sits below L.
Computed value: 0.42 nm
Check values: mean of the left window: 1.97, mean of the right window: 1.47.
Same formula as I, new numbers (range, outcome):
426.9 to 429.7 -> 1.61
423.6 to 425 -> 1.74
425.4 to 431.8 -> 1.68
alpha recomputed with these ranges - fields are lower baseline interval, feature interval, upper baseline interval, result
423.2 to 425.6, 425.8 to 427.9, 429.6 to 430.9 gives -0.28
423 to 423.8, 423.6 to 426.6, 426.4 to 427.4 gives 0.05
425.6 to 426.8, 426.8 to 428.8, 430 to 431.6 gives 0.17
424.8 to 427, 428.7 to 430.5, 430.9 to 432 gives 0.21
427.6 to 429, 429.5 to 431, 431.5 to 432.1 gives -0.03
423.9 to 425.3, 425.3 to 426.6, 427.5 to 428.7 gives -0.28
